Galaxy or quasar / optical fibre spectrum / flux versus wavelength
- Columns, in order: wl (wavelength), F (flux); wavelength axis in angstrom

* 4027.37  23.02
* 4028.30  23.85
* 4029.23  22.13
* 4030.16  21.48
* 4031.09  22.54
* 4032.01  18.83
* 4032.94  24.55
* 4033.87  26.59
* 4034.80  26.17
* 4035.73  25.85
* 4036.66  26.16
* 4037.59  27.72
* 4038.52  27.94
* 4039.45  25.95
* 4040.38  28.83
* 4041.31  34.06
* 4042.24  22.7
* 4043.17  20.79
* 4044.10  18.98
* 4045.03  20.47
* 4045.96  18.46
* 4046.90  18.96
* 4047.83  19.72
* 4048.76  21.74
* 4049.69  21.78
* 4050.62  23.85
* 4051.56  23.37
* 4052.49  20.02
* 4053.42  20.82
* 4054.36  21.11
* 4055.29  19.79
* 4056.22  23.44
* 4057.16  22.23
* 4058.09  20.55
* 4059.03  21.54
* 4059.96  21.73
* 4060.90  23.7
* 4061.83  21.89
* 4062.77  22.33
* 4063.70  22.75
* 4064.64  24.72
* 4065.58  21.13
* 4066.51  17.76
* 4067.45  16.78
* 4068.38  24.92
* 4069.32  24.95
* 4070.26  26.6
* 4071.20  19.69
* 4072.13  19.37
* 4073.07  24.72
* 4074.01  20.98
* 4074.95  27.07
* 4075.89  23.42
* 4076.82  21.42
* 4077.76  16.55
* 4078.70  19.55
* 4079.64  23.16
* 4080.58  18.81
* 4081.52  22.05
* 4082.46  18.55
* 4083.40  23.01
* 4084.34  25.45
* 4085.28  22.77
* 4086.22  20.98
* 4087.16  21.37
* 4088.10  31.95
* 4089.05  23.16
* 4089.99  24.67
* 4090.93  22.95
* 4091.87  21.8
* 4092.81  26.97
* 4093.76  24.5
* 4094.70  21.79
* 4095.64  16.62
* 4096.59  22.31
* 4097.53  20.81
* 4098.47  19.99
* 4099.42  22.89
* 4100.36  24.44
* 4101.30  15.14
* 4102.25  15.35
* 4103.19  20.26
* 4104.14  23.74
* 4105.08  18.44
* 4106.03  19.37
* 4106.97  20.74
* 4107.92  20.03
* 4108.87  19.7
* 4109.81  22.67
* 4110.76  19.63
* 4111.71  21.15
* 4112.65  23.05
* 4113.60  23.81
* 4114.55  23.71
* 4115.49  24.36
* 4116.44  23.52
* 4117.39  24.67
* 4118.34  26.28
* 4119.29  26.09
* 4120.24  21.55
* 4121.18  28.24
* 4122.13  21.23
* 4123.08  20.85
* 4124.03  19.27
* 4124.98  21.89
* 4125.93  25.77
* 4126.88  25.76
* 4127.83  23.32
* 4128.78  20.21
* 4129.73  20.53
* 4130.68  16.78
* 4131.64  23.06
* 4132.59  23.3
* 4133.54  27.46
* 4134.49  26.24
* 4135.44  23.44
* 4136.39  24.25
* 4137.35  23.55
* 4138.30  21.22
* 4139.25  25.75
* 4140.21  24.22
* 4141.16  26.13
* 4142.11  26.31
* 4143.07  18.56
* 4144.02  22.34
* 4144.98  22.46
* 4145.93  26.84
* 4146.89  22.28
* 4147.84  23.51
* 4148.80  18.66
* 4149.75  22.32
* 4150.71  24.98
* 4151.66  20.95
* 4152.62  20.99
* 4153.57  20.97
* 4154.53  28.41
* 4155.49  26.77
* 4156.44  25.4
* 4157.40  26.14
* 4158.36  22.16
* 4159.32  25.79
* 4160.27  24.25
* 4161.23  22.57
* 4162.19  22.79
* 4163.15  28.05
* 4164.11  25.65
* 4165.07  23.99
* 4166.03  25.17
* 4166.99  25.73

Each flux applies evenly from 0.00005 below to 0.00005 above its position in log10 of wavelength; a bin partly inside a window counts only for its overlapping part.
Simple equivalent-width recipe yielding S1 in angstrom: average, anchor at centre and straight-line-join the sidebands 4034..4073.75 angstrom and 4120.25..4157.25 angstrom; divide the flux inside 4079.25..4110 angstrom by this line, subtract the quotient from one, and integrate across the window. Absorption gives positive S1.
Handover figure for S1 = 1.77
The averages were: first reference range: 22.8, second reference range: 23.3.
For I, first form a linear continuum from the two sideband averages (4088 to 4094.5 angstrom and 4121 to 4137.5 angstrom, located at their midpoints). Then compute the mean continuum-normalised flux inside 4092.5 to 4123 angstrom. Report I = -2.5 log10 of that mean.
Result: 0.091 mag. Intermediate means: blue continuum 24.6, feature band 21.9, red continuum 23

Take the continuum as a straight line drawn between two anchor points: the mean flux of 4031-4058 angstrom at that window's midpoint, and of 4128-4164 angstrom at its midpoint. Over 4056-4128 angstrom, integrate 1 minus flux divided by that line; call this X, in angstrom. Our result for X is 3.5 angstrom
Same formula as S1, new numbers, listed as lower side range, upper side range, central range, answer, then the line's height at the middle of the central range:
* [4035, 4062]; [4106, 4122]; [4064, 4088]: 0.99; 22.9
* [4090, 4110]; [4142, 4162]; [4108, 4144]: -1.48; 22.2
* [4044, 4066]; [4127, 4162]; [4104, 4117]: 0.58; 22.7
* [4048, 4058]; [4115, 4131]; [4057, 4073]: -0.03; 21.9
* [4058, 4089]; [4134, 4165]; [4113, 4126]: -0.21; 23.2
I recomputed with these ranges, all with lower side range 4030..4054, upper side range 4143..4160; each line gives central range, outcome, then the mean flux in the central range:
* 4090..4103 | 0.10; 21.3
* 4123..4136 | 0.03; 22.8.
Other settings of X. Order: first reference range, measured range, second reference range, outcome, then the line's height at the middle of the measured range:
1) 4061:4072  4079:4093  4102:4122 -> -0.6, 22.2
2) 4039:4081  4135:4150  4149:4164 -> 0.4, 23.8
